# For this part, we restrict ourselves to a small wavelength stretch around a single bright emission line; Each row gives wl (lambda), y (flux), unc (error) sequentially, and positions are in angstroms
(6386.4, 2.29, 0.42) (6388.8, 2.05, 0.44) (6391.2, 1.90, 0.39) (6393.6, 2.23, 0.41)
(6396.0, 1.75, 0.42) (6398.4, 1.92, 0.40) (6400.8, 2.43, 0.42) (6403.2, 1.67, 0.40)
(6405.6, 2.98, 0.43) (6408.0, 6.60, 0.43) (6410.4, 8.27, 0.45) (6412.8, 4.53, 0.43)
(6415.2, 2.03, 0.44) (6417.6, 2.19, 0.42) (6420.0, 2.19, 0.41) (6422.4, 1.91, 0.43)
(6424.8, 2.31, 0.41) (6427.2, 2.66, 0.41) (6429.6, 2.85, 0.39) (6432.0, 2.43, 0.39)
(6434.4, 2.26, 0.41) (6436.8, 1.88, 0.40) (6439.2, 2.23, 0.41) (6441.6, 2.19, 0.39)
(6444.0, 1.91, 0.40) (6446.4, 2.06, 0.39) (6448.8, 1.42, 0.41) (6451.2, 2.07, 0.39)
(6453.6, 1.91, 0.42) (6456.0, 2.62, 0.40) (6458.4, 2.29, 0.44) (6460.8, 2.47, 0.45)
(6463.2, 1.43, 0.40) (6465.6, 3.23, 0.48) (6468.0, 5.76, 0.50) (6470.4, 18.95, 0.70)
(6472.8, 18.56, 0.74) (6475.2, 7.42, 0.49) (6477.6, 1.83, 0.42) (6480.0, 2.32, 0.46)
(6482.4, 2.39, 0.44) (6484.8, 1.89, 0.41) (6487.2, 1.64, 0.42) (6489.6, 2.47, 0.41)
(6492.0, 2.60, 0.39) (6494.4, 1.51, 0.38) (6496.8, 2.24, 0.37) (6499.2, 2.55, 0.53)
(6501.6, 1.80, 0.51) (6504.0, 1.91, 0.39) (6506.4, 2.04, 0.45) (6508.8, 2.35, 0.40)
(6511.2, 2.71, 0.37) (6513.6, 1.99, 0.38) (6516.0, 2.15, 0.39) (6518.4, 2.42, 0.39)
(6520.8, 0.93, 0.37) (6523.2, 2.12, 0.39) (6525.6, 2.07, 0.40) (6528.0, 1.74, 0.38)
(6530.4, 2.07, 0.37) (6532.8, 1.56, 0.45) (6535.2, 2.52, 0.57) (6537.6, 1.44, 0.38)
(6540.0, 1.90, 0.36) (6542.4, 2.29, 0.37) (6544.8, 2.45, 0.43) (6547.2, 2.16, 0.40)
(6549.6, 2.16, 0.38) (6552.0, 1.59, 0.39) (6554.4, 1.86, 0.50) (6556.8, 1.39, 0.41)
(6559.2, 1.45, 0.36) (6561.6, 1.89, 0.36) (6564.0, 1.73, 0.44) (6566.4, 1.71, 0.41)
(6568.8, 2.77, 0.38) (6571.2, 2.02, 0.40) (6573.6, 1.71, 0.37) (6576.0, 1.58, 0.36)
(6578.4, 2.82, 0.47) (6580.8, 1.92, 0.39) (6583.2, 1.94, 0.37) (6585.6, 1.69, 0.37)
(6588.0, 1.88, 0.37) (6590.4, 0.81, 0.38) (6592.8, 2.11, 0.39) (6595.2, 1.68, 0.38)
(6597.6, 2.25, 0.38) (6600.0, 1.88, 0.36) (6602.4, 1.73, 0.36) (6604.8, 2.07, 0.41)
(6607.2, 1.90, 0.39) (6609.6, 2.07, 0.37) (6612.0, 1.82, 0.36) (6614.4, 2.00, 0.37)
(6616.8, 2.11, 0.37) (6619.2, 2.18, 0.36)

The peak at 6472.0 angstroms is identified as [O III]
